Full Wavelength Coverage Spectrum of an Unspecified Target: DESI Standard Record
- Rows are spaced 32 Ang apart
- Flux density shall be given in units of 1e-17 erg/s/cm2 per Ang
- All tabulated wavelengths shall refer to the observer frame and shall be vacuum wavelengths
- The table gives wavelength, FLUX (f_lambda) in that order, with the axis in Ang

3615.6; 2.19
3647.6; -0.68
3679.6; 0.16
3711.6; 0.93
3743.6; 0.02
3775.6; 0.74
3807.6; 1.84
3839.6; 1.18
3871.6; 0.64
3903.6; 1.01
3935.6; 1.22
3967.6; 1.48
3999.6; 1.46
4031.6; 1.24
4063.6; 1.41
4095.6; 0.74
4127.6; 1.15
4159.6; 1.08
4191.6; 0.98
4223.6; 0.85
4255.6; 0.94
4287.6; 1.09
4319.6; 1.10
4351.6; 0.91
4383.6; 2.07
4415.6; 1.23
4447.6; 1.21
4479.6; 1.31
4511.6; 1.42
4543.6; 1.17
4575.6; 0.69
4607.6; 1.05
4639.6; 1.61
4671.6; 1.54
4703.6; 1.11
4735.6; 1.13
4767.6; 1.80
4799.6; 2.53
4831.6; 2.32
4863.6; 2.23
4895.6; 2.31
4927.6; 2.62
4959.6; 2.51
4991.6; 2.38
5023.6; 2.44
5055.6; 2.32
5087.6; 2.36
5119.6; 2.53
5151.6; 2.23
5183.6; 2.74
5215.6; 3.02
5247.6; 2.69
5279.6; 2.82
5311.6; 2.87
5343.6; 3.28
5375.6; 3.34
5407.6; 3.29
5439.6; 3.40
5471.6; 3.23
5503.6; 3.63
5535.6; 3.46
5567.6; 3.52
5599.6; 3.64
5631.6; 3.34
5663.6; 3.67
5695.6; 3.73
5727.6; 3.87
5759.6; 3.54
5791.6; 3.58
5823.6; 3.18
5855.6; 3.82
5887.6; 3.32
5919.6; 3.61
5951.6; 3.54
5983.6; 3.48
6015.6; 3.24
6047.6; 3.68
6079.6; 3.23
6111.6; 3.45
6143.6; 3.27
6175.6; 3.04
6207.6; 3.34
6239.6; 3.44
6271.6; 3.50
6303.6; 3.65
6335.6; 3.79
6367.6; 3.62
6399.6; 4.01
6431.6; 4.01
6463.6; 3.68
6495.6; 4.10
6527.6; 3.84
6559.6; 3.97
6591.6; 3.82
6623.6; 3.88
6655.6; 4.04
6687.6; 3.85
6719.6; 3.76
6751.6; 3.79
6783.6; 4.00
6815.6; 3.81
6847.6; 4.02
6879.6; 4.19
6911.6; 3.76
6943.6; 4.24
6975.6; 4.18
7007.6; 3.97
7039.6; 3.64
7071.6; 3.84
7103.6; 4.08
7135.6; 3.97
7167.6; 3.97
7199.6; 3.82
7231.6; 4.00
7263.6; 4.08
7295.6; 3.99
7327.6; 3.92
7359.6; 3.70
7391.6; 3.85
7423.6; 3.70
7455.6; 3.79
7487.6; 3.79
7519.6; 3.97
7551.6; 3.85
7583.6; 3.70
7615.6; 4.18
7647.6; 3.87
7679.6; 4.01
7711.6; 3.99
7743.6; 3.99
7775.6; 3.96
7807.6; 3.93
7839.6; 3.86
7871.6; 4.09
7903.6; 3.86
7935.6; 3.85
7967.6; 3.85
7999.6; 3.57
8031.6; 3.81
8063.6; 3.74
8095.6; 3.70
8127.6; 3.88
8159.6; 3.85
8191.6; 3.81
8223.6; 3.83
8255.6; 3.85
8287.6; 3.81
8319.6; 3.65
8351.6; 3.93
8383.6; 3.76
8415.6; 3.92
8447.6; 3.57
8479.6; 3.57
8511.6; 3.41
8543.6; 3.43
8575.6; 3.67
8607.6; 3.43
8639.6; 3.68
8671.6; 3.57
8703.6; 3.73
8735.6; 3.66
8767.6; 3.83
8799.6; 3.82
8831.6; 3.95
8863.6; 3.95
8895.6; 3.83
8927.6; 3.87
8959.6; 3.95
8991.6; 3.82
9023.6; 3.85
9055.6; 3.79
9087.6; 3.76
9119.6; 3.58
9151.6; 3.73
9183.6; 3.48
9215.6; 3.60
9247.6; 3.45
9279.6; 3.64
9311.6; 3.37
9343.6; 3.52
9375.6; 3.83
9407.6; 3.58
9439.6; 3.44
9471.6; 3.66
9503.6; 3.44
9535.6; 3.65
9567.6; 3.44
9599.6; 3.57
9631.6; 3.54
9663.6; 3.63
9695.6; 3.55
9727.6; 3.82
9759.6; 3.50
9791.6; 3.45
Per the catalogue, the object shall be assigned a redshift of 0.19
